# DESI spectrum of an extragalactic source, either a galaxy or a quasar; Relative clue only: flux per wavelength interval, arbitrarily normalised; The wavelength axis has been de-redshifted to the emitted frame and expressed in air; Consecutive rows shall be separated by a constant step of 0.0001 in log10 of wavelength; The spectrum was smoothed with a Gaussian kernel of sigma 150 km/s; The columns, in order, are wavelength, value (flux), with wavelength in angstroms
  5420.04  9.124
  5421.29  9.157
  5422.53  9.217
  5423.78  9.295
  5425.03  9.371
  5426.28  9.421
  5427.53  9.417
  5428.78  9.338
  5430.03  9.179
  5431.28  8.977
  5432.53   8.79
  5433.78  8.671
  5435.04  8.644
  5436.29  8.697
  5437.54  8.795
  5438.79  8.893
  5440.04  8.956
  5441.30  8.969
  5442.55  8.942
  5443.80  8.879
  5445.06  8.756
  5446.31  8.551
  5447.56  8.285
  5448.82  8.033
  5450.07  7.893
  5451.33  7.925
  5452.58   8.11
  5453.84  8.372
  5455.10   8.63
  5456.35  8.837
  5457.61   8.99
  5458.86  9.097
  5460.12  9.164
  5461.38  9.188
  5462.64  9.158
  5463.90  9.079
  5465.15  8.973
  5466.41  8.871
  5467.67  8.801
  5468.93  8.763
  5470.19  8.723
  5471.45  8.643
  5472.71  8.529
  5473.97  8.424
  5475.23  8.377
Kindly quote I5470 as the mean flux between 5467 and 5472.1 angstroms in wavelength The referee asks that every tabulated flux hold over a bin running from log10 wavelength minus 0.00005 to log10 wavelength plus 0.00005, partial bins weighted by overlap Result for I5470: 8.73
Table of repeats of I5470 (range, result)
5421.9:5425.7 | 9.31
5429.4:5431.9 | 9.08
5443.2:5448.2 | 8.61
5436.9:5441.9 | 8.9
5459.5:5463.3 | 9.15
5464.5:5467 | 8.95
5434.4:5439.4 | 8.75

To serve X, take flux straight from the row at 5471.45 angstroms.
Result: 8.643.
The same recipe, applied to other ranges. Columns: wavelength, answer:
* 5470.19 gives 8.723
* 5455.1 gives 8.63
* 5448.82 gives 8.033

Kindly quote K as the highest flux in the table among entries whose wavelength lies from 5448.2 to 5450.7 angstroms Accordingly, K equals 8.033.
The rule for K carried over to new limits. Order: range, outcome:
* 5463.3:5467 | 9.079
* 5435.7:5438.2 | 8.795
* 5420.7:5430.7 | 9.421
